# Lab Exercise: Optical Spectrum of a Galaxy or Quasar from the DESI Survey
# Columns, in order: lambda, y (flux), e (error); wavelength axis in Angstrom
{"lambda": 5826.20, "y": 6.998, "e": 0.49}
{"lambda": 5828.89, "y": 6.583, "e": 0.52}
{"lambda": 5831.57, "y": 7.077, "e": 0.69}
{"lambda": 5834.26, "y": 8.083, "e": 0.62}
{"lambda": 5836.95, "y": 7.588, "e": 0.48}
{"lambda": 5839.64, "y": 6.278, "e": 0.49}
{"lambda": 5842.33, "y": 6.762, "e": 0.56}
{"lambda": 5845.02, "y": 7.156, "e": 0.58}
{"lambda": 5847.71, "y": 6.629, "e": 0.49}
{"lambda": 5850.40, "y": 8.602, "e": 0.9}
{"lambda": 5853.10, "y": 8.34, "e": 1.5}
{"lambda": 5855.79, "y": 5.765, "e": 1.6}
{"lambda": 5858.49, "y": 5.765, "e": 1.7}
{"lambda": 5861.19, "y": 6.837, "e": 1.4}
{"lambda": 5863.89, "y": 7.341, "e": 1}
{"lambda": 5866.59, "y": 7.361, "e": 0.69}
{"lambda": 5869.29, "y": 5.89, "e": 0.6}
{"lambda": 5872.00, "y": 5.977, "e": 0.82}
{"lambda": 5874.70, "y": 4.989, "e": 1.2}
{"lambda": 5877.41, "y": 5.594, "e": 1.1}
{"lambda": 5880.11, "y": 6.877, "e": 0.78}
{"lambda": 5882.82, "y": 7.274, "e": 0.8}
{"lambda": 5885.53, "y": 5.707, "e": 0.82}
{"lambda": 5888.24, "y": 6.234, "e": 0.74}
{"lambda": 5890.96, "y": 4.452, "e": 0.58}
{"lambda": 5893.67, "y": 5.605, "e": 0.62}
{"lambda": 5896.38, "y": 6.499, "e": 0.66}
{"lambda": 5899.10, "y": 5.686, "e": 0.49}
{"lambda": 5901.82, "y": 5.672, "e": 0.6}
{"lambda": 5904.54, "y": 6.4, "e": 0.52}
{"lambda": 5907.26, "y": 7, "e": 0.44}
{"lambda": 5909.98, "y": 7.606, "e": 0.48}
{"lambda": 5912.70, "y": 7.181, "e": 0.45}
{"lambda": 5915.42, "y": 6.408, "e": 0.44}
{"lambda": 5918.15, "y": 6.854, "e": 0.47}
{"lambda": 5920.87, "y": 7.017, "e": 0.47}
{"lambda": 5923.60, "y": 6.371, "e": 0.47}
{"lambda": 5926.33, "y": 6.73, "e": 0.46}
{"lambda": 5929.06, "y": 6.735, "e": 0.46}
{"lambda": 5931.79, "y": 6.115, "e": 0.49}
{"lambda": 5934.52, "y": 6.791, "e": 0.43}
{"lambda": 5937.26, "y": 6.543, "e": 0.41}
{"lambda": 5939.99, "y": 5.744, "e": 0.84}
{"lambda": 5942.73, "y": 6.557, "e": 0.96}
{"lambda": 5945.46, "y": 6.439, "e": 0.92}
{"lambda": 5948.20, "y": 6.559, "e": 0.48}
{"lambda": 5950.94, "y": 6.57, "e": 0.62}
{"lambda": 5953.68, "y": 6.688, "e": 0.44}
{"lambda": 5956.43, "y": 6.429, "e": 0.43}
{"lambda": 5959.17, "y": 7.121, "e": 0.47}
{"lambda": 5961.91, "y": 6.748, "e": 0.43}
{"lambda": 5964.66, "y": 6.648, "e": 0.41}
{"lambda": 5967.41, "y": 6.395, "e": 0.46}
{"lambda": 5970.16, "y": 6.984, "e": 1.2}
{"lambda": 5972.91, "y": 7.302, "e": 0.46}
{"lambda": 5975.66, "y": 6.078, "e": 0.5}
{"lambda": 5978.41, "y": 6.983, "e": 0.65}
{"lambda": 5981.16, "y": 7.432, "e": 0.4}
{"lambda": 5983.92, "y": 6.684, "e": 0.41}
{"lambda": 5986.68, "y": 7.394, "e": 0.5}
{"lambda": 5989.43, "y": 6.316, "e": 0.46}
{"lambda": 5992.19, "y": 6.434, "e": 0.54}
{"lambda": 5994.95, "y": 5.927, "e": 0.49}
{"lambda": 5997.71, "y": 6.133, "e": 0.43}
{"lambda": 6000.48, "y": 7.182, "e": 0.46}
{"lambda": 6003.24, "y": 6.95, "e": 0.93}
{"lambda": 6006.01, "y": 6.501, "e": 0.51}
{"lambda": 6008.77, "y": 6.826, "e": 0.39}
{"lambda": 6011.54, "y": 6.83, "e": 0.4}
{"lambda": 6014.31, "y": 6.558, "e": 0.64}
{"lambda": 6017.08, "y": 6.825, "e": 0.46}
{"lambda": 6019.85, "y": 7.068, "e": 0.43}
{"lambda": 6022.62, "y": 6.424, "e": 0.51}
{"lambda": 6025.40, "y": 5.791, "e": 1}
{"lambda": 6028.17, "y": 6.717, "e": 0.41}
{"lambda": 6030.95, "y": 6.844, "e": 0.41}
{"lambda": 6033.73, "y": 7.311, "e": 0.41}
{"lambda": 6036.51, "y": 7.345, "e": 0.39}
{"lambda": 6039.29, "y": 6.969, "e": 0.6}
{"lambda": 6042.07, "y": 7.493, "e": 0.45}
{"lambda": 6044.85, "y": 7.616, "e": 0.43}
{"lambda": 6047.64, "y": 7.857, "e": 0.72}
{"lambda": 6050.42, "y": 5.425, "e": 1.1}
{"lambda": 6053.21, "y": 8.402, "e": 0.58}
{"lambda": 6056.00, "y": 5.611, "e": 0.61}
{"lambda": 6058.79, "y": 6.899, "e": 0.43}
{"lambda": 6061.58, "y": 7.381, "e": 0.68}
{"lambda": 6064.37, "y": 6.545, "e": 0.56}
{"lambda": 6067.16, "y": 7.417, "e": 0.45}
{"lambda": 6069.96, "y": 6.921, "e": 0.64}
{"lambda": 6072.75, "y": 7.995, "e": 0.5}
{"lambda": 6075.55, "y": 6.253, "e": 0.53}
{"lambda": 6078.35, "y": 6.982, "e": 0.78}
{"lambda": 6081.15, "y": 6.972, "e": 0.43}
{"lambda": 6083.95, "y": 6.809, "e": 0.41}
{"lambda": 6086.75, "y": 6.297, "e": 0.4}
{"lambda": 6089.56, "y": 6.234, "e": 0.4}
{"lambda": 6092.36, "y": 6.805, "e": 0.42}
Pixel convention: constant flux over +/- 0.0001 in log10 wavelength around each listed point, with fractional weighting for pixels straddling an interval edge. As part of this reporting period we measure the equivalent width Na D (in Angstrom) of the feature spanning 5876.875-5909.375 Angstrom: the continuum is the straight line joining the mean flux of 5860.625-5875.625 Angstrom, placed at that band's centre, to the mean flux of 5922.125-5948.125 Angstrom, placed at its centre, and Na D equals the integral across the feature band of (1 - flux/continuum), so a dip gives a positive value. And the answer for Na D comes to 1.5 Angstrom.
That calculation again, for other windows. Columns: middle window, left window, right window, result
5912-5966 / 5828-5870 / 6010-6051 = 2.8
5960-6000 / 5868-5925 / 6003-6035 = -0.8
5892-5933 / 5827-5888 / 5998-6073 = 1.7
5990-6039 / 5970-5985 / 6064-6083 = 1.9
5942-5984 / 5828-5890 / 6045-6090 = 0.5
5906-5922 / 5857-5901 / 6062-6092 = -1.9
